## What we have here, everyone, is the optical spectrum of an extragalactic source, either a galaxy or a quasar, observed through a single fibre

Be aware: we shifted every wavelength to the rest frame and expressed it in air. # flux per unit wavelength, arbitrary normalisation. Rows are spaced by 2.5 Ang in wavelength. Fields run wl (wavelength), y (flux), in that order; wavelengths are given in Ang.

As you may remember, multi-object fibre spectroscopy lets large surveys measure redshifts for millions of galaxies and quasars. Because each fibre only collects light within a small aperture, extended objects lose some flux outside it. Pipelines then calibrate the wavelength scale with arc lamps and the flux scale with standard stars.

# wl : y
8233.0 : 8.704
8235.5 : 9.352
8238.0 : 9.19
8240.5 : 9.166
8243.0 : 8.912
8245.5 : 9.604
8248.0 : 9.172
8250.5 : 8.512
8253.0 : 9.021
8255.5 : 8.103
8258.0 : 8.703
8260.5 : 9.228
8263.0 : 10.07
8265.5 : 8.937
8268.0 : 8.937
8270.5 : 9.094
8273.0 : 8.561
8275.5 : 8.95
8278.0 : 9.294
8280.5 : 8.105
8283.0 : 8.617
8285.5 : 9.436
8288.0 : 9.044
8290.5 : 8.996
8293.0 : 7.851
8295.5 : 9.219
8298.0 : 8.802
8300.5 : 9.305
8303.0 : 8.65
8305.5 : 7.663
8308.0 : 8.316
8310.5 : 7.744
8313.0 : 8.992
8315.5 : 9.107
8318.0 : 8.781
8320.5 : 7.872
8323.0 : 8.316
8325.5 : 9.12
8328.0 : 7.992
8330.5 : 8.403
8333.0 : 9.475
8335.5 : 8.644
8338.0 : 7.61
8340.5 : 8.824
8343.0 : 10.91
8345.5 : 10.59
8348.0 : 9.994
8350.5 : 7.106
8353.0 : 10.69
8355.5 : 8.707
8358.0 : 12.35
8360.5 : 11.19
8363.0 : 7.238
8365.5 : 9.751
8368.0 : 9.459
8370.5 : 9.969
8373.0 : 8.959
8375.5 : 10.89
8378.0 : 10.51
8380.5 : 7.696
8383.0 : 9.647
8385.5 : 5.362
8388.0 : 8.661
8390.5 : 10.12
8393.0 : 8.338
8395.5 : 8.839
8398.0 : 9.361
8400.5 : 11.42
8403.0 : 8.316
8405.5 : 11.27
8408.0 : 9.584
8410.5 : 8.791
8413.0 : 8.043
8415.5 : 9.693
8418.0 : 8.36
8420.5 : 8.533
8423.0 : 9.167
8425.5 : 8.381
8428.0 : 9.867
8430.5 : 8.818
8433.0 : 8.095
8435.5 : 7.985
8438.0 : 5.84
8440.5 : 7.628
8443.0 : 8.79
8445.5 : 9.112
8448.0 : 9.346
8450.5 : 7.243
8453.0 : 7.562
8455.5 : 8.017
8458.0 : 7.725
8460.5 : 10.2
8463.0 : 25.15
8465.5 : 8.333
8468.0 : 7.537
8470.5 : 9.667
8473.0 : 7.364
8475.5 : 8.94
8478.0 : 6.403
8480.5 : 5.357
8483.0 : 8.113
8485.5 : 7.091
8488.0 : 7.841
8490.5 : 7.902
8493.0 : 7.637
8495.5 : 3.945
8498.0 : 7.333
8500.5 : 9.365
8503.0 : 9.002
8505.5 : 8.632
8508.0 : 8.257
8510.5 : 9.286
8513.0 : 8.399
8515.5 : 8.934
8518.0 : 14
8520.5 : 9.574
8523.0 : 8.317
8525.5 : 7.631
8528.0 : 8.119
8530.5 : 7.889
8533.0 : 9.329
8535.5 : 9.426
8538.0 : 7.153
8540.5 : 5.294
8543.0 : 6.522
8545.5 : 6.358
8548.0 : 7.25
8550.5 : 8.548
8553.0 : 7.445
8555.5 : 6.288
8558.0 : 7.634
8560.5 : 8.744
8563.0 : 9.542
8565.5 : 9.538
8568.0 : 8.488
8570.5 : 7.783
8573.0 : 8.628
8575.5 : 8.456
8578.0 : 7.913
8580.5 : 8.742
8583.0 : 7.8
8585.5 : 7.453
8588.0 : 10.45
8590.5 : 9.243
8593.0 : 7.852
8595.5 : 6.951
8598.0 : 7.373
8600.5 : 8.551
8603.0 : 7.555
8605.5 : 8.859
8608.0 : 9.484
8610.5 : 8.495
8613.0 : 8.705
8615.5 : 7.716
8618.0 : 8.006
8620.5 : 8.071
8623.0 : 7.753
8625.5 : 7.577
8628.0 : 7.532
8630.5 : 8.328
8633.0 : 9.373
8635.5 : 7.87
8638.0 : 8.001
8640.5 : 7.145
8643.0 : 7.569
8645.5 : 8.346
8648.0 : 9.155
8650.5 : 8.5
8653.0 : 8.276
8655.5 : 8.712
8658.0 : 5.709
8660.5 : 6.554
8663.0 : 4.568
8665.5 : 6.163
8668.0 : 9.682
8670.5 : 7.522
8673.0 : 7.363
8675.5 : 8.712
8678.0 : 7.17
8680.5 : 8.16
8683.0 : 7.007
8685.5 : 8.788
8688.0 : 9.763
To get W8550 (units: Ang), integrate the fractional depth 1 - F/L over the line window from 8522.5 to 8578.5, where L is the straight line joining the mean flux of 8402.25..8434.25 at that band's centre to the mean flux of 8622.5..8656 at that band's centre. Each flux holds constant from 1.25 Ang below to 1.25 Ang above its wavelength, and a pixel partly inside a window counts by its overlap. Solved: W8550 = 3.8 Ang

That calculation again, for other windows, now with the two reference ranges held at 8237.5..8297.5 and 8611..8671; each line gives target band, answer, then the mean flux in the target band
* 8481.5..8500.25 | 2.36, 7.22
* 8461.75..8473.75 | -4.98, 11.8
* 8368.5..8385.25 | -1.45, 9.35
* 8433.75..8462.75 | -1.16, 8.72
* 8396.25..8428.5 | -2.93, 9.27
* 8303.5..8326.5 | 0.95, 8.43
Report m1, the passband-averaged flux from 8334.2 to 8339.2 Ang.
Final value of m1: 8.15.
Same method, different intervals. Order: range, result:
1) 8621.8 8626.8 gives 7.66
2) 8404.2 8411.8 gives 9.86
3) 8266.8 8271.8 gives 9.01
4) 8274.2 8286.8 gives 8.88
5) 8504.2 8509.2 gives 8.45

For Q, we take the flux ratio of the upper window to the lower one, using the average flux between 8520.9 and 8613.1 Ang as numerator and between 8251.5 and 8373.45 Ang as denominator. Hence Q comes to 0.9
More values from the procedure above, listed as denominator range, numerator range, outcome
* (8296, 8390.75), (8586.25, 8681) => 0.88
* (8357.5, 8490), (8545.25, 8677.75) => 0.89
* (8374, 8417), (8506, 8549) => 0.91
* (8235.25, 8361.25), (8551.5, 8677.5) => 0.89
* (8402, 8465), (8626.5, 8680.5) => 0.84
